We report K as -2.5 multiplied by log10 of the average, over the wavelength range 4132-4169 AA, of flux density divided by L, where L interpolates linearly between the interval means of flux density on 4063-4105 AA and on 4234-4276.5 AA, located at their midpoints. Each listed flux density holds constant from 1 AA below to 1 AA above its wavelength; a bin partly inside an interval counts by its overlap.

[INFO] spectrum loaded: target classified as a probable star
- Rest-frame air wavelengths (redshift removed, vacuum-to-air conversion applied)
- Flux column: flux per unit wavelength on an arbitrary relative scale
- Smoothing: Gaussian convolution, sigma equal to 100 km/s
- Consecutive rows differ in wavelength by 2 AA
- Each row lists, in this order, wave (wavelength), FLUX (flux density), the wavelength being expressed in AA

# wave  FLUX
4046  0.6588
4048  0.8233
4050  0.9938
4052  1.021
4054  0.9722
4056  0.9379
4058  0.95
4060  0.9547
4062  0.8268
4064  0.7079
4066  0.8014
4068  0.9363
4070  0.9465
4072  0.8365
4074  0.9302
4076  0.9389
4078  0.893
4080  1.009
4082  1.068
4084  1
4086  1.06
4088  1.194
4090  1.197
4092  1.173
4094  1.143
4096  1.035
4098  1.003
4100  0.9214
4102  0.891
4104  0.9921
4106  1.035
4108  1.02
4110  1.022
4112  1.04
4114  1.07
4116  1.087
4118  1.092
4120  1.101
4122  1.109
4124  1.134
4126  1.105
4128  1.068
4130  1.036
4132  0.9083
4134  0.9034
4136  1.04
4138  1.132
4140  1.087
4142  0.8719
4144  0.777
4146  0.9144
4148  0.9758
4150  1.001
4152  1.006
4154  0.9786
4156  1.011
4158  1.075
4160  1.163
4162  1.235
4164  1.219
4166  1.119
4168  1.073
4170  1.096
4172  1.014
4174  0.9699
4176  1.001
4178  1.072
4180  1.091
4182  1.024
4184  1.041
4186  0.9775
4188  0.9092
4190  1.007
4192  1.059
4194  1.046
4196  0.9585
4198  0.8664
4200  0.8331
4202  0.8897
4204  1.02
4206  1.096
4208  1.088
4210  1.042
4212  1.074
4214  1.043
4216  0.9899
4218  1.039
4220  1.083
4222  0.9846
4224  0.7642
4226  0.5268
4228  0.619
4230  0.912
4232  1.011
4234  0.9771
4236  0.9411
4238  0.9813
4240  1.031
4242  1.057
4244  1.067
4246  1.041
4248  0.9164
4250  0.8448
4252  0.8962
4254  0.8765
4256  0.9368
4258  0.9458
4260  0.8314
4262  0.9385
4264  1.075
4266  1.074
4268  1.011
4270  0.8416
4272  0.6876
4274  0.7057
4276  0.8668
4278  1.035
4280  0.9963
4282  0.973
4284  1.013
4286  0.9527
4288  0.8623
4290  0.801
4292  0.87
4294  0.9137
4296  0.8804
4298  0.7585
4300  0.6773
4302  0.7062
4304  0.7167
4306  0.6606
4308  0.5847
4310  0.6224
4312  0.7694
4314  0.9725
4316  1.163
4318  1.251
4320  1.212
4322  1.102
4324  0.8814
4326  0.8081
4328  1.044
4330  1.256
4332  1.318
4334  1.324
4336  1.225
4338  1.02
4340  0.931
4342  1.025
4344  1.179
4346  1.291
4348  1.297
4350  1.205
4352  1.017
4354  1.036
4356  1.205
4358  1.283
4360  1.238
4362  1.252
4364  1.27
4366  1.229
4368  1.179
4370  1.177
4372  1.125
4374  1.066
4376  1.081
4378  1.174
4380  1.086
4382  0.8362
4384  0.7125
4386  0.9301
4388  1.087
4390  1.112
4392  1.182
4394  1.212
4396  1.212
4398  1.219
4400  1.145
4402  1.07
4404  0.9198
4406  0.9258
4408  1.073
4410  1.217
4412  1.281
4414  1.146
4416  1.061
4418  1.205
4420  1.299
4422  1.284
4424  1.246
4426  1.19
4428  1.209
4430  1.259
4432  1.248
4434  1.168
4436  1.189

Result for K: -0.07 mag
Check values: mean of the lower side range 0.985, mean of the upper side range 0.934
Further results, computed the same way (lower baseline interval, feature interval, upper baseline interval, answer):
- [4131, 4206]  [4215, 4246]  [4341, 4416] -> 0.120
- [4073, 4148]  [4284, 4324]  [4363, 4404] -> 0.233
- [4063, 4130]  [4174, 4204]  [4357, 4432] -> 0.076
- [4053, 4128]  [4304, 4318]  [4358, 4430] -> 0.317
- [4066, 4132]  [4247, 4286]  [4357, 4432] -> 0.187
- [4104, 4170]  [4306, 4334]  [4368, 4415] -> 0.082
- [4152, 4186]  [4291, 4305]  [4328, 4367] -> 0.412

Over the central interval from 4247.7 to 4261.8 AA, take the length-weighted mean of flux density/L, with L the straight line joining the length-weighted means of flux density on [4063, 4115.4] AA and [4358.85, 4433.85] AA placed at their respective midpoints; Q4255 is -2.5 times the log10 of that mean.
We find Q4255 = 0.20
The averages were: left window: 0.995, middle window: 0.894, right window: 1.14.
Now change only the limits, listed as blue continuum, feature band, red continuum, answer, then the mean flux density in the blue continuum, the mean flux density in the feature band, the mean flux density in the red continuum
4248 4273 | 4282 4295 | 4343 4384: 0.08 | 0.913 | 0.908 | 1.15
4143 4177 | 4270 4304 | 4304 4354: 0.22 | 1.04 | 0.852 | 1.04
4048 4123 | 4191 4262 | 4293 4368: 0.08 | 0.995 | 0.951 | 1.04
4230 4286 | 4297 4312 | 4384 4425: 0.42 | 0.947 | 0.681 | 1.13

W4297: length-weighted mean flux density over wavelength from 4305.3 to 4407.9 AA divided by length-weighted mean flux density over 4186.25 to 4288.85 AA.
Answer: 1.14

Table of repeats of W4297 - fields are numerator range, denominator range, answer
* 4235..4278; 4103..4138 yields 0.89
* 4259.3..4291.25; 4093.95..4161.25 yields 0.90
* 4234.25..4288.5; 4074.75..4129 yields 0.90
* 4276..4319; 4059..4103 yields 0.89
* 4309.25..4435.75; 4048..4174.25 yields 1.11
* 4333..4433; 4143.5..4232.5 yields 1.15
